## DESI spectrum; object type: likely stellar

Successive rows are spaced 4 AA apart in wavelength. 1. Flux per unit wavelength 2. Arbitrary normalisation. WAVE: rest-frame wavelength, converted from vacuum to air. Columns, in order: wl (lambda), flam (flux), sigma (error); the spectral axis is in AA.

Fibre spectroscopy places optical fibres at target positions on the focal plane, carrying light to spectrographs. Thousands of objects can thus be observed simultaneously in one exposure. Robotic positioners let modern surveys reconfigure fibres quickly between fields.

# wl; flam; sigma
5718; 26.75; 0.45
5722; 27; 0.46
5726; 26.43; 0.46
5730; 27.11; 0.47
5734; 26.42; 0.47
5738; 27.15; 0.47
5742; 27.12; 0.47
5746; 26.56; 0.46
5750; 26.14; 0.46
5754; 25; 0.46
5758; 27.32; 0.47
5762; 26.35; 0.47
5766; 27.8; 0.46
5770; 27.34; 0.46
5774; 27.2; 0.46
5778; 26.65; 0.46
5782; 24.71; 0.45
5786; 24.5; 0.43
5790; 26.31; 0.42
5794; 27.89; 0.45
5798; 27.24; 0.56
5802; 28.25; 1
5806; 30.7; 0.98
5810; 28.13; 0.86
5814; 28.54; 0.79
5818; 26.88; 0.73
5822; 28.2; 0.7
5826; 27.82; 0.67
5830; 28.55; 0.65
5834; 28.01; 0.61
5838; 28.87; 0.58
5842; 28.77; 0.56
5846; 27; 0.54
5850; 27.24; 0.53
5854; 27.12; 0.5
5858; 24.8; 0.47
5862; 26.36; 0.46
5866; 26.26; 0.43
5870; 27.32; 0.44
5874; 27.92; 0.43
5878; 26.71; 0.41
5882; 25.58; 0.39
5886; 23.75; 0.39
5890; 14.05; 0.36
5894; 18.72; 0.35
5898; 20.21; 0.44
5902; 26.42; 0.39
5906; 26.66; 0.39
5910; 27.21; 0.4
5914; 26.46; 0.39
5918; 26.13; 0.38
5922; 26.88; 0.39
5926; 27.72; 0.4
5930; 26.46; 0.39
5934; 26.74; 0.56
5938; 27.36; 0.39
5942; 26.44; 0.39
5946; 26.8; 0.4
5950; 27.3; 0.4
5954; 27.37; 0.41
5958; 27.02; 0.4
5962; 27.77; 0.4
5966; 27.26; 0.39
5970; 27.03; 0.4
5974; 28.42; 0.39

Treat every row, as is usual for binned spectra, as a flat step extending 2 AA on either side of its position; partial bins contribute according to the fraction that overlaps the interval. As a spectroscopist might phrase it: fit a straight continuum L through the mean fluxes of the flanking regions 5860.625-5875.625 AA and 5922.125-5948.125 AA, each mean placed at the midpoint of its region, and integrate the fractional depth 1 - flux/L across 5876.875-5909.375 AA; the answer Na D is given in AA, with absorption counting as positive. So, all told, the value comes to 4.9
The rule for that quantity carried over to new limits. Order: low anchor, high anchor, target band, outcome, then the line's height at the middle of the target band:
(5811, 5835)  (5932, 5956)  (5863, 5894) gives 3.78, 27.5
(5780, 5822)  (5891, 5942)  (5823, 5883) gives -1.79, 26.5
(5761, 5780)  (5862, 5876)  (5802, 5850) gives -2.11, 27.1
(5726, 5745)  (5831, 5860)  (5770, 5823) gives -0.23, 27.2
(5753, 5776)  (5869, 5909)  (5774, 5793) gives 0.42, 26.4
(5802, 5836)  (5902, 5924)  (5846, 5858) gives 0.43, 27.8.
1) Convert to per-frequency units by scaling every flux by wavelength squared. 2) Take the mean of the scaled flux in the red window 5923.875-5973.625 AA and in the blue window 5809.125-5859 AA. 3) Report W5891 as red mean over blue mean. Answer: 1.0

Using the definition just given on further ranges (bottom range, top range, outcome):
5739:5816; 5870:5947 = 0.97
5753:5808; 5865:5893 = 0.93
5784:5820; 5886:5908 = 0.80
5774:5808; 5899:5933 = 1.02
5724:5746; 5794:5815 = 1.09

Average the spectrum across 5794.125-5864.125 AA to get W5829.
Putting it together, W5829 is 27.8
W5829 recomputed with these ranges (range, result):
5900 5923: 26.6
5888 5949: 25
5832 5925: 25.6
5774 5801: 26.4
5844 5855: 27.1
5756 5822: 27.3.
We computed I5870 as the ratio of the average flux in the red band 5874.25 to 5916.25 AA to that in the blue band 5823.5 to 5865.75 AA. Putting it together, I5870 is 0.87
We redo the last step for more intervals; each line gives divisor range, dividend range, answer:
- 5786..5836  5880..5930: 0.87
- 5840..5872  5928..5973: 1.01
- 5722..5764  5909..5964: 1.01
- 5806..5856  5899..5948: 0.95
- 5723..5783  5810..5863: 1.04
